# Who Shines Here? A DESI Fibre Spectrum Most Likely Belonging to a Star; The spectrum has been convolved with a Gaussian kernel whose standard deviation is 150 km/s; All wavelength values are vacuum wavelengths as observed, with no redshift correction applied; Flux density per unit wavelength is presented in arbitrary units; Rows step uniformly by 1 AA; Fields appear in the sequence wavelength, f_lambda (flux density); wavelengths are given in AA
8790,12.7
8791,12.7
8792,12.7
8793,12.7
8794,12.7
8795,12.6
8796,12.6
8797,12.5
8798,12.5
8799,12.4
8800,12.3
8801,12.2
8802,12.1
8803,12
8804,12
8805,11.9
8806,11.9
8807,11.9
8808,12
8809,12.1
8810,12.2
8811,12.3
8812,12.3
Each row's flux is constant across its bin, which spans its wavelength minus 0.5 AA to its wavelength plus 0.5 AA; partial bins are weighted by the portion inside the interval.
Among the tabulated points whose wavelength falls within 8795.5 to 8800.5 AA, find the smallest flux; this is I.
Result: 12.3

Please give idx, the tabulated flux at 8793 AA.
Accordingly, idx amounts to 12.7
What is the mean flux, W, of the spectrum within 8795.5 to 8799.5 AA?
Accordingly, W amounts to 12.5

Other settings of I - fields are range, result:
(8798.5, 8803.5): 12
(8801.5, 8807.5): 11.9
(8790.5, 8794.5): 12.7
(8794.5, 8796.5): 12.6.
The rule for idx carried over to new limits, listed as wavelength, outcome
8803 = 12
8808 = 12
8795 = 12.6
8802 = 12.1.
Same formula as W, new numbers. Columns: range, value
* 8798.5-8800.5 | 12.4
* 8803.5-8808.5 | 11.9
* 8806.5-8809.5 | 12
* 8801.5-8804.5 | 12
